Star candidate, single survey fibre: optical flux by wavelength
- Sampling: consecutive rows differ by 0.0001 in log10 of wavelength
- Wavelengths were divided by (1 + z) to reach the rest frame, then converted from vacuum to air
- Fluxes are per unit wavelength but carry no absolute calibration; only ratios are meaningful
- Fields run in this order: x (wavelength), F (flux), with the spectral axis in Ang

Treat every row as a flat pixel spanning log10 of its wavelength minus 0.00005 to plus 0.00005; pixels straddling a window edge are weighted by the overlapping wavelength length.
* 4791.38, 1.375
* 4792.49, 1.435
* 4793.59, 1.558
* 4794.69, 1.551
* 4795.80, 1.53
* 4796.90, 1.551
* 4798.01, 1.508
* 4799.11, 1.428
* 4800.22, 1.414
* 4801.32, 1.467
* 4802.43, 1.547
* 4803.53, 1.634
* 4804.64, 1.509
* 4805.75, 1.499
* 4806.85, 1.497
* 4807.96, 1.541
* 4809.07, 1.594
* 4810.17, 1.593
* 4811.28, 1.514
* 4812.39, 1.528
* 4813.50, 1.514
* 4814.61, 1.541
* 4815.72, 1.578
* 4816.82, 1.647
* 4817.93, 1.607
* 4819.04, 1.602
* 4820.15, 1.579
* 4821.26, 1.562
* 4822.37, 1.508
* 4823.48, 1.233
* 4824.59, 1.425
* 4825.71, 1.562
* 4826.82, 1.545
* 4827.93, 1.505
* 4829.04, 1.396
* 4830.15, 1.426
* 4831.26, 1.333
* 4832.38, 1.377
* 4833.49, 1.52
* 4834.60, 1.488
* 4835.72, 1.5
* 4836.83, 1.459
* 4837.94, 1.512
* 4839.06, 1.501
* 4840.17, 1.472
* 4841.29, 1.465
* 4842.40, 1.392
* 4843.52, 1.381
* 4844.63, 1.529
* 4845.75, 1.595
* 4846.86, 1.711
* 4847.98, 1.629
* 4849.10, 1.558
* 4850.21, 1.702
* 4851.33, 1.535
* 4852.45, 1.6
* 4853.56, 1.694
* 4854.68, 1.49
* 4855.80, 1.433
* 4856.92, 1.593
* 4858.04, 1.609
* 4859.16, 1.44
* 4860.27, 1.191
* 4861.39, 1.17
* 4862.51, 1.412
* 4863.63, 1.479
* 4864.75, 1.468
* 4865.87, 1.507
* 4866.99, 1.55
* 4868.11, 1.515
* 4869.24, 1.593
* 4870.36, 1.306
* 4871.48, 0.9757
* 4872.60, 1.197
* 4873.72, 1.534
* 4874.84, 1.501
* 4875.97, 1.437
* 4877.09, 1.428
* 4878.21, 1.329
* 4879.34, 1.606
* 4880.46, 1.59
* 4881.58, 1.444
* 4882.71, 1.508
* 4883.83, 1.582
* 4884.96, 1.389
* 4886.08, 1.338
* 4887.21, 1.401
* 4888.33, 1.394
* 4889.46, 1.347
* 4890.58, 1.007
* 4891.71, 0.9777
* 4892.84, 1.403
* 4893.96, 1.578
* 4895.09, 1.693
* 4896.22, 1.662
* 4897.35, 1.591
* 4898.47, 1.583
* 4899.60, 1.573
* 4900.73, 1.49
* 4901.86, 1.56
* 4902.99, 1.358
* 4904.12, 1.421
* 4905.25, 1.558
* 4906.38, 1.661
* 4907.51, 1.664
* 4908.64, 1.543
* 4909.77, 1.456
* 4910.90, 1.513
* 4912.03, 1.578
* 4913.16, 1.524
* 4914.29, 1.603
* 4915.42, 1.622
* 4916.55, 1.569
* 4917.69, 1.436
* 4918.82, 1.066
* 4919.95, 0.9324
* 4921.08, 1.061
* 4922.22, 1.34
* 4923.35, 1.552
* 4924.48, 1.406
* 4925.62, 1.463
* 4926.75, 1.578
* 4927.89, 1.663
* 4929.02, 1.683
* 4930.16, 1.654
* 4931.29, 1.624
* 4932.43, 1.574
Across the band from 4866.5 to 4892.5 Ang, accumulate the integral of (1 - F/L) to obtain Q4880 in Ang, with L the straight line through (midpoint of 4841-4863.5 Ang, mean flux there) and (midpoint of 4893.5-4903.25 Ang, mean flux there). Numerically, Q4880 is 2.6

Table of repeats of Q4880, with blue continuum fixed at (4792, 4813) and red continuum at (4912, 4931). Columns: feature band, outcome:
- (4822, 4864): 0.42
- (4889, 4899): 0.29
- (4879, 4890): 0.13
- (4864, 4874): 0.55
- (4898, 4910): -0.58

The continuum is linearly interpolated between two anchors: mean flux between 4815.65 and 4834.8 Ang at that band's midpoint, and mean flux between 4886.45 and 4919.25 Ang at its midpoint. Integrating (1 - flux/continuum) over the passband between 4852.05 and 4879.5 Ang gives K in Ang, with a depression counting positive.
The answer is 0.8 Ang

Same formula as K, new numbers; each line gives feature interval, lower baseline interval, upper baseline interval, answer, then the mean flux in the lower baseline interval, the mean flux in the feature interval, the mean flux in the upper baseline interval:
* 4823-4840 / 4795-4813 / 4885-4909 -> 0.58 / 1.52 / 1.45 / 1.46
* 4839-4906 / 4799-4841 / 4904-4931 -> 1.21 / 1.5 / 1.47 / 1.48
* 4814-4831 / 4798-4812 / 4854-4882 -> -0.17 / 1.52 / 1.51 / 1.43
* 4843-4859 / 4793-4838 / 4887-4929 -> -0.89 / 1.51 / 1.57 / 1.46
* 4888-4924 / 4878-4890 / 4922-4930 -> 1.20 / 1.45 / 1.45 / 1.54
